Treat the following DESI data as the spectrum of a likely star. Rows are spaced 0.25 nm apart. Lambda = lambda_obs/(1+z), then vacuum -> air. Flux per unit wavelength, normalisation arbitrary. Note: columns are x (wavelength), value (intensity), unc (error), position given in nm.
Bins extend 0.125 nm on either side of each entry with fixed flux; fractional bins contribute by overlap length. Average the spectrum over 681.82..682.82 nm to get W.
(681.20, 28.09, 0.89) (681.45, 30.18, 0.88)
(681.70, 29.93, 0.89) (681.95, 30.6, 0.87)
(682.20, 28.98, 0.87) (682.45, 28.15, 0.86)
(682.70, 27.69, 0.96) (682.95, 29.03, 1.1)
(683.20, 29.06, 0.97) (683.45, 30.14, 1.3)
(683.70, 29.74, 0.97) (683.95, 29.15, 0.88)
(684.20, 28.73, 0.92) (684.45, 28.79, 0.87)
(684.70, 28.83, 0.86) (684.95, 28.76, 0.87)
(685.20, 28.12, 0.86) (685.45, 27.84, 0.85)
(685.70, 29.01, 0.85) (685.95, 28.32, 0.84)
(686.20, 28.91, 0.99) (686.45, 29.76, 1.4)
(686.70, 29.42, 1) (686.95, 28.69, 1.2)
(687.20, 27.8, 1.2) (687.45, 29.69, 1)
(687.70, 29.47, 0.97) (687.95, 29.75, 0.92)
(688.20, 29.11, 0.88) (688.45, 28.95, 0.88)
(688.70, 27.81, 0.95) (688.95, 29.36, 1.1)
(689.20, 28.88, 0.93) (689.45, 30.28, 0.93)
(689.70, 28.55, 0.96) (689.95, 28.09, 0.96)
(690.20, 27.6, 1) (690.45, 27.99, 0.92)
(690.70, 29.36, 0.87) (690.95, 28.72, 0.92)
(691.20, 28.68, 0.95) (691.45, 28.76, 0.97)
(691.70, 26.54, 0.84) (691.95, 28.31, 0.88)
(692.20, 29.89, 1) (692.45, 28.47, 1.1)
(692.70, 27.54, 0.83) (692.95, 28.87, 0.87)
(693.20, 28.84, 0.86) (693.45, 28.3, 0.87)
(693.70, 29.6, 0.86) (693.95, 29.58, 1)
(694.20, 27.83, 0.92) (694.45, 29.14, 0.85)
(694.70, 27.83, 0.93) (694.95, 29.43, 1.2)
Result 28.9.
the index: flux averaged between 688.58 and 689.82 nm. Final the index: 29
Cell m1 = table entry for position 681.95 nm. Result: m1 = 30.6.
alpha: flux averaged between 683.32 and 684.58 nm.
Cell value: 29.3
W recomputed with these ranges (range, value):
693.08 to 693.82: 28.9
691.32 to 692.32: 28.4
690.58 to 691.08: 29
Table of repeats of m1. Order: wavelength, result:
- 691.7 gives 26.54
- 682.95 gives 29.03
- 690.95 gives 28.72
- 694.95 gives 29.43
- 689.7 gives 28.55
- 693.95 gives 29.58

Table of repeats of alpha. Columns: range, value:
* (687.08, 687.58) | 28.8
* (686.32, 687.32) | 28.9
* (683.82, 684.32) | 29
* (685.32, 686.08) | 28.4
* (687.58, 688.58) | 29.3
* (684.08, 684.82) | 28.8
